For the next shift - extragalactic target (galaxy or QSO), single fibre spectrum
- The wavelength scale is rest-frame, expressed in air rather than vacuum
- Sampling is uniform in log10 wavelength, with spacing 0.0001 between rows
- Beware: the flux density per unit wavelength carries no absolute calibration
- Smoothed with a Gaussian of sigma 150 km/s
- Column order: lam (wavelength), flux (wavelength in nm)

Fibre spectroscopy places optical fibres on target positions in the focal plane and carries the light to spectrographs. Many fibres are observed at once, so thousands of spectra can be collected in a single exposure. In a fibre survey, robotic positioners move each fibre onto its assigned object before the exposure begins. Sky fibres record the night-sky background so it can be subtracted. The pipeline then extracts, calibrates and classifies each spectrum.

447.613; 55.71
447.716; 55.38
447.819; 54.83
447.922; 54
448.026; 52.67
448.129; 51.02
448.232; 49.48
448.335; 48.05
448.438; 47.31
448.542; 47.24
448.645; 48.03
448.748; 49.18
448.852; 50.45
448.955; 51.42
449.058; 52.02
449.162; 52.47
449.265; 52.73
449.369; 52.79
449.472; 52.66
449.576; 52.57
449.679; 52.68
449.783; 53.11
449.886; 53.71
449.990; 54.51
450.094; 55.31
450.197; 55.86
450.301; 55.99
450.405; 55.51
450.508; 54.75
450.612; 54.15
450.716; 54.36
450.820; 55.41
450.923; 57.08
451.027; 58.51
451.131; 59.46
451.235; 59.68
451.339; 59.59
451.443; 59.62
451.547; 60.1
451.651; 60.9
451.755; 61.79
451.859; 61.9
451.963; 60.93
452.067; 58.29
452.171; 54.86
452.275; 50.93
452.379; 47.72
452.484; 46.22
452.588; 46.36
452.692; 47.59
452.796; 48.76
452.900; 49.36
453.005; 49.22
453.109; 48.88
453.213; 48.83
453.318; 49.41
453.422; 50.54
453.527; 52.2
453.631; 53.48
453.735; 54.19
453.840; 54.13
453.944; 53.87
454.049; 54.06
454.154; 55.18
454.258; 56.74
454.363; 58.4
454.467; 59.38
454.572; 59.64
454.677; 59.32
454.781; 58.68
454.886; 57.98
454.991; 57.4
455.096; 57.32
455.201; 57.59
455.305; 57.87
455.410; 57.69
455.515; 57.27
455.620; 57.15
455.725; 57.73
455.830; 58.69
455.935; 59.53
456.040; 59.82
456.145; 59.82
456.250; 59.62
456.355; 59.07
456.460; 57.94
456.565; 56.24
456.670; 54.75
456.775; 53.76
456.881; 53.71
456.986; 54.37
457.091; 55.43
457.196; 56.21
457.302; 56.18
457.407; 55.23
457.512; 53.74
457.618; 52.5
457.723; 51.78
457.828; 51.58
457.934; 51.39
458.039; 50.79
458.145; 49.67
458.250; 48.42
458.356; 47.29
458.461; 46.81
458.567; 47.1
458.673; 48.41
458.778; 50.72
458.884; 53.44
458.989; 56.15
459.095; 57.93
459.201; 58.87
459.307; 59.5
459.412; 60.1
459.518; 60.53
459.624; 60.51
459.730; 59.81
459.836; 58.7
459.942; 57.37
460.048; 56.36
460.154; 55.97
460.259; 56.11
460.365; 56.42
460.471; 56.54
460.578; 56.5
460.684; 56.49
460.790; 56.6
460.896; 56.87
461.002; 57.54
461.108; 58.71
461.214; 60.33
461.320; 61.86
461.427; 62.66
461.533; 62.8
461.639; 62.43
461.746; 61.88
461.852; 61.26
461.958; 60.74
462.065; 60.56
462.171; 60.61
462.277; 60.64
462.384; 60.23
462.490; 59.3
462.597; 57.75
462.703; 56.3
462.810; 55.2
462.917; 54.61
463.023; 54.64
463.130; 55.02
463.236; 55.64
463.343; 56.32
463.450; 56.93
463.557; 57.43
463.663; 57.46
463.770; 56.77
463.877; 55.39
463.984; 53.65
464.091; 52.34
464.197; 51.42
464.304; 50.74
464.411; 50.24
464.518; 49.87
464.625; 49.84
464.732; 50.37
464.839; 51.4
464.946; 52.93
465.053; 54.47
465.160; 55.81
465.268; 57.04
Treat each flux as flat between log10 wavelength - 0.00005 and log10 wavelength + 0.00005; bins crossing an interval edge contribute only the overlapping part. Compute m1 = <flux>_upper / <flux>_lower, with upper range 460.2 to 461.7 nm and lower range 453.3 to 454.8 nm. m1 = 1.1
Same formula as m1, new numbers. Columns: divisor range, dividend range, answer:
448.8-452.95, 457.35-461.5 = 1.01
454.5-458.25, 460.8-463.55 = 1.05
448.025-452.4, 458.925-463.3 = 1.07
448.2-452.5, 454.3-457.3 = 1.06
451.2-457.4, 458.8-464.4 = 1.03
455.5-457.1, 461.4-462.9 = 1.05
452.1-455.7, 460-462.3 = 1.10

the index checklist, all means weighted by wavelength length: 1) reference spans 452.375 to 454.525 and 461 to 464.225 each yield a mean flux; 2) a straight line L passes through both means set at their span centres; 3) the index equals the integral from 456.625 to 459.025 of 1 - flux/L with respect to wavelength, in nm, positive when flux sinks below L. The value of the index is 0.12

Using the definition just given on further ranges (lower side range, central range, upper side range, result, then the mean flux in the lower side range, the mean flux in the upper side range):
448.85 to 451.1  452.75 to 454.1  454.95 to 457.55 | 0.107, 54.1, 57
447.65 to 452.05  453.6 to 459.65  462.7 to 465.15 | -0.149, 54.5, 53.8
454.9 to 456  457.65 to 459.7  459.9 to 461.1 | 0.137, 57.8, 56.7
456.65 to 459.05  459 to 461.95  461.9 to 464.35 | -0.248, 52.1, 56.5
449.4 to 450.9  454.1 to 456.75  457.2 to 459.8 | -0.196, 54.4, 53.8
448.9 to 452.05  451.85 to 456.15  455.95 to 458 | 0.076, 56.1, 55.5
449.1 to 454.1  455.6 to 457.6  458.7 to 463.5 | -0.019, 54.1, 58.1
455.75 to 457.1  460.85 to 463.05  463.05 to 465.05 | -0.196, 57.2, 53.6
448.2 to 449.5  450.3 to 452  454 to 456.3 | -0.164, 50.3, 58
